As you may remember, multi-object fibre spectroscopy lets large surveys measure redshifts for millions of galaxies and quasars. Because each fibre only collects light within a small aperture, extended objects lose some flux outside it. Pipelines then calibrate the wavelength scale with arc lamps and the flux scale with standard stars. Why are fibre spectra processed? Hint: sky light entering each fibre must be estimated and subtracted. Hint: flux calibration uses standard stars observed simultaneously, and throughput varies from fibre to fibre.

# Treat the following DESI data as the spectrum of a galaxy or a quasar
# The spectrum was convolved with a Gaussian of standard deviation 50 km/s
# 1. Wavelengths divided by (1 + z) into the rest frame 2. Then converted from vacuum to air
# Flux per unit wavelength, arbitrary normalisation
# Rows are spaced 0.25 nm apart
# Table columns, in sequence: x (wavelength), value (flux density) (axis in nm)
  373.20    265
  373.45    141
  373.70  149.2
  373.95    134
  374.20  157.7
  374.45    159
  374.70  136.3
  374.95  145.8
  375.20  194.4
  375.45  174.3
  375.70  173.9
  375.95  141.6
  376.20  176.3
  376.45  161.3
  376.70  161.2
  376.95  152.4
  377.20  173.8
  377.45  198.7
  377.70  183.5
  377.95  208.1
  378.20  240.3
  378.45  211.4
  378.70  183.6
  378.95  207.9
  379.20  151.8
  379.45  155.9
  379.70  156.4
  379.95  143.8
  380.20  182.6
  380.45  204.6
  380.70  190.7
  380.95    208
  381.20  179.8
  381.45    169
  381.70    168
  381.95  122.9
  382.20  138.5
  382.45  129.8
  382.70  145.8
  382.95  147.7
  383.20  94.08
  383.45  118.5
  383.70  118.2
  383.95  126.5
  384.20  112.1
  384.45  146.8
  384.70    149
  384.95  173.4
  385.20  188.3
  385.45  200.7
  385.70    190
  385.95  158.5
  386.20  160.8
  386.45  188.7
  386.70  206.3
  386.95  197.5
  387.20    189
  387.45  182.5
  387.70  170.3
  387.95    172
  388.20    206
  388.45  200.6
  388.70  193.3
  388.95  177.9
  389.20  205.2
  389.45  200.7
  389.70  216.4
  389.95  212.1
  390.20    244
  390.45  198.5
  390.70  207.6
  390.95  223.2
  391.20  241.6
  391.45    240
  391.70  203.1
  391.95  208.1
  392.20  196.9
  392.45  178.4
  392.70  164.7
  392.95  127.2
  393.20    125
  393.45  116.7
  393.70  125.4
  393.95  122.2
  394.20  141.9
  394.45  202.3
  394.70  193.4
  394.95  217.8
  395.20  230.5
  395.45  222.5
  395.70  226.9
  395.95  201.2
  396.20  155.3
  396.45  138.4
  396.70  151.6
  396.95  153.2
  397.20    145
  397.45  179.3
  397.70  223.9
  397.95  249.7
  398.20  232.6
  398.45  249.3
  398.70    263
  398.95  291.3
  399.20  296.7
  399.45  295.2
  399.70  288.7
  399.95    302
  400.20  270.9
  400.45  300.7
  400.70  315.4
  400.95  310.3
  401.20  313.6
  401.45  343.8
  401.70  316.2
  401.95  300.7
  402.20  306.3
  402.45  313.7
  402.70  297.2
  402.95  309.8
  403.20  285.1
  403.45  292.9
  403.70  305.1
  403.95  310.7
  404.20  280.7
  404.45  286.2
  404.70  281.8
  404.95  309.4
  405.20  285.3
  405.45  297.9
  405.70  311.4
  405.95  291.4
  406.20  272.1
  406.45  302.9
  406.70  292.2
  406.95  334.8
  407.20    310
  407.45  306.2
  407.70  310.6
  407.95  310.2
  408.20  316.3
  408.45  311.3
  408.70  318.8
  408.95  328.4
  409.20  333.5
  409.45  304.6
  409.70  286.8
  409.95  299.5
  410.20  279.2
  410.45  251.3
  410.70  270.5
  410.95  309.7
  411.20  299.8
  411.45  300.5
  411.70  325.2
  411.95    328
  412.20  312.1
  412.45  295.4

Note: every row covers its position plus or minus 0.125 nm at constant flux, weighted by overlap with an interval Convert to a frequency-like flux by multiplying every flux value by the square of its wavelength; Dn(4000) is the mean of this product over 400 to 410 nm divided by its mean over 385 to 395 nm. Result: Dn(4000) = 1.76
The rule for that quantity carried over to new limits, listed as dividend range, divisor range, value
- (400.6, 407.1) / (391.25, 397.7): 1.80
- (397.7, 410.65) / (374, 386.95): 2.02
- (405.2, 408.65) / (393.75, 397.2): 1.81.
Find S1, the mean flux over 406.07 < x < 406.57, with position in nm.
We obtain 287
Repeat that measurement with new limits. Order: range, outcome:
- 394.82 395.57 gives 223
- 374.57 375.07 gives 141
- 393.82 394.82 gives 165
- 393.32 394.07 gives 121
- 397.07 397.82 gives 182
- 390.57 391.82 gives 223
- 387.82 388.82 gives 193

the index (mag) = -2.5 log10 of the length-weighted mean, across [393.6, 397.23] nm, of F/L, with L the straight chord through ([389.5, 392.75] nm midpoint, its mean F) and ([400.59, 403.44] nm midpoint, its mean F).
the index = 0.38 mag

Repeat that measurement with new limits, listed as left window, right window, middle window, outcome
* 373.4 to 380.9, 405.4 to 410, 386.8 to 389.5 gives 0.16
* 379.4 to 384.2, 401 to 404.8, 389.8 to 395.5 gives 0.21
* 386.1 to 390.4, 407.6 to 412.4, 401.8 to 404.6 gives -0.11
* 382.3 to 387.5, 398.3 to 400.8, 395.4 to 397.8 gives 0.41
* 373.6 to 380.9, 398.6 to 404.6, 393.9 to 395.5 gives 0.35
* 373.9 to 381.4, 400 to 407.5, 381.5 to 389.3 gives 0.29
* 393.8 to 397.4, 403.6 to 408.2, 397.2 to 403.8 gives -0.20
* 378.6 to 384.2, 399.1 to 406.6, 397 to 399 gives 0.19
